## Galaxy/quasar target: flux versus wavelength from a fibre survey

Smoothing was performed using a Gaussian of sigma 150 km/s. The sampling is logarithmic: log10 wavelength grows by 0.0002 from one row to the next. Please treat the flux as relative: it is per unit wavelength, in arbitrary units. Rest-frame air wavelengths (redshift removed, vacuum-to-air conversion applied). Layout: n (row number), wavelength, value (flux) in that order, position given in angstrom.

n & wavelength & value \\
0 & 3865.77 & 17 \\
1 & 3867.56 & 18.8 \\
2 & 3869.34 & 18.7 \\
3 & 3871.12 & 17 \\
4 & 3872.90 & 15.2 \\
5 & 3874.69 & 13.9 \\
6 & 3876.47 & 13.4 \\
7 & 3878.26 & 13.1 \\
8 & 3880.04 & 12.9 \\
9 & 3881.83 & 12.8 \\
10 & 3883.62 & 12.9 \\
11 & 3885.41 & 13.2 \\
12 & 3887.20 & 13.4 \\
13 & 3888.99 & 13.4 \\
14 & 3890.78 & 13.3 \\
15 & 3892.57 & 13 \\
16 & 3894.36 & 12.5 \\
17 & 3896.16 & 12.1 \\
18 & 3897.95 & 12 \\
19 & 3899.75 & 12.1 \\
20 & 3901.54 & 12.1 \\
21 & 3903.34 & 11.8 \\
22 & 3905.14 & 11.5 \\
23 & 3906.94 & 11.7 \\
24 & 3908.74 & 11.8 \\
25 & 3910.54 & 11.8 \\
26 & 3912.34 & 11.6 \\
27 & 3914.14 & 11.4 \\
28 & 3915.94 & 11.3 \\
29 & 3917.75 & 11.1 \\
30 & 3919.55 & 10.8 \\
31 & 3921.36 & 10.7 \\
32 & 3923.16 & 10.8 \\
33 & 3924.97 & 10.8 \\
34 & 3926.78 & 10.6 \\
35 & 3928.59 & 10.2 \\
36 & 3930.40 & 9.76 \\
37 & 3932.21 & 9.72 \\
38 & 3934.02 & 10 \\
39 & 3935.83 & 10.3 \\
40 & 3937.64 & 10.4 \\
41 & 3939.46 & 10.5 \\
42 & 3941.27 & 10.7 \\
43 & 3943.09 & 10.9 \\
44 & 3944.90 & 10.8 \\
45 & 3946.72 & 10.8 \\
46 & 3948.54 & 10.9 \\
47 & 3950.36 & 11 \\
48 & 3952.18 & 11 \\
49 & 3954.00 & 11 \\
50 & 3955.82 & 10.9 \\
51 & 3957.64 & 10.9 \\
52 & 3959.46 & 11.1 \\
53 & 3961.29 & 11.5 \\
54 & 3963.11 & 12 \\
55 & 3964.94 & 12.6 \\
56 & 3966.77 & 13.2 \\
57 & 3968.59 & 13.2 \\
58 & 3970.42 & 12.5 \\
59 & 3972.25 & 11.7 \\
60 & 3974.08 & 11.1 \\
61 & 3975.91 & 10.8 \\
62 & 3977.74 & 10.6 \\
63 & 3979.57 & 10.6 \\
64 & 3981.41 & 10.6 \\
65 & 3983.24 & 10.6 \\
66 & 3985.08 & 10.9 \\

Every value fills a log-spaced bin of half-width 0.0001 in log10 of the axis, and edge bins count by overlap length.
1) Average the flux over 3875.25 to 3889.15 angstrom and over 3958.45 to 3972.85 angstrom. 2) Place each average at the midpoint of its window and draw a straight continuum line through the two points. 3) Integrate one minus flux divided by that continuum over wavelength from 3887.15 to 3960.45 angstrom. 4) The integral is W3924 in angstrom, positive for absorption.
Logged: 8.33 angstrom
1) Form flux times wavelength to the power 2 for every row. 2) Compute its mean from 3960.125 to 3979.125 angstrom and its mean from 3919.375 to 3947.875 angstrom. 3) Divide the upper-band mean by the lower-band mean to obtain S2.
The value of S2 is 1.15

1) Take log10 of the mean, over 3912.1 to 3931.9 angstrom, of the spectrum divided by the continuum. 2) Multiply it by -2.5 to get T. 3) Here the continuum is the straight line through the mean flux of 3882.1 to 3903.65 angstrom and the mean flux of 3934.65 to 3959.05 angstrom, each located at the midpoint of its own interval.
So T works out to 0.09 mag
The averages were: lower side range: 12.7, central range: 10.8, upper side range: 10.8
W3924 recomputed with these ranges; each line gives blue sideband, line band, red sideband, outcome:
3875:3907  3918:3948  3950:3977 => 3.90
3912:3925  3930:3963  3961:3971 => 3.39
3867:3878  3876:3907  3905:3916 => 2.48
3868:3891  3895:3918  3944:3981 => 2.69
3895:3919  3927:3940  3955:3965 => 1.60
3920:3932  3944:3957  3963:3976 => 0.60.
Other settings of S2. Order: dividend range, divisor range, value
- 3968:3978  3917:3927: 1.11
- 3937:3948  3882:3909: 0.88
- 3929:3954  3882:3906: 0.86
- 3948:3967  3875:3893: 0.90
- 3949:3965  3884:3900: 0.91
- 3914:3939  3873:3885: 0.81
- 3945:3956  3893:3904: 0.92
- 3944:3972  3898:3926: 1.04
